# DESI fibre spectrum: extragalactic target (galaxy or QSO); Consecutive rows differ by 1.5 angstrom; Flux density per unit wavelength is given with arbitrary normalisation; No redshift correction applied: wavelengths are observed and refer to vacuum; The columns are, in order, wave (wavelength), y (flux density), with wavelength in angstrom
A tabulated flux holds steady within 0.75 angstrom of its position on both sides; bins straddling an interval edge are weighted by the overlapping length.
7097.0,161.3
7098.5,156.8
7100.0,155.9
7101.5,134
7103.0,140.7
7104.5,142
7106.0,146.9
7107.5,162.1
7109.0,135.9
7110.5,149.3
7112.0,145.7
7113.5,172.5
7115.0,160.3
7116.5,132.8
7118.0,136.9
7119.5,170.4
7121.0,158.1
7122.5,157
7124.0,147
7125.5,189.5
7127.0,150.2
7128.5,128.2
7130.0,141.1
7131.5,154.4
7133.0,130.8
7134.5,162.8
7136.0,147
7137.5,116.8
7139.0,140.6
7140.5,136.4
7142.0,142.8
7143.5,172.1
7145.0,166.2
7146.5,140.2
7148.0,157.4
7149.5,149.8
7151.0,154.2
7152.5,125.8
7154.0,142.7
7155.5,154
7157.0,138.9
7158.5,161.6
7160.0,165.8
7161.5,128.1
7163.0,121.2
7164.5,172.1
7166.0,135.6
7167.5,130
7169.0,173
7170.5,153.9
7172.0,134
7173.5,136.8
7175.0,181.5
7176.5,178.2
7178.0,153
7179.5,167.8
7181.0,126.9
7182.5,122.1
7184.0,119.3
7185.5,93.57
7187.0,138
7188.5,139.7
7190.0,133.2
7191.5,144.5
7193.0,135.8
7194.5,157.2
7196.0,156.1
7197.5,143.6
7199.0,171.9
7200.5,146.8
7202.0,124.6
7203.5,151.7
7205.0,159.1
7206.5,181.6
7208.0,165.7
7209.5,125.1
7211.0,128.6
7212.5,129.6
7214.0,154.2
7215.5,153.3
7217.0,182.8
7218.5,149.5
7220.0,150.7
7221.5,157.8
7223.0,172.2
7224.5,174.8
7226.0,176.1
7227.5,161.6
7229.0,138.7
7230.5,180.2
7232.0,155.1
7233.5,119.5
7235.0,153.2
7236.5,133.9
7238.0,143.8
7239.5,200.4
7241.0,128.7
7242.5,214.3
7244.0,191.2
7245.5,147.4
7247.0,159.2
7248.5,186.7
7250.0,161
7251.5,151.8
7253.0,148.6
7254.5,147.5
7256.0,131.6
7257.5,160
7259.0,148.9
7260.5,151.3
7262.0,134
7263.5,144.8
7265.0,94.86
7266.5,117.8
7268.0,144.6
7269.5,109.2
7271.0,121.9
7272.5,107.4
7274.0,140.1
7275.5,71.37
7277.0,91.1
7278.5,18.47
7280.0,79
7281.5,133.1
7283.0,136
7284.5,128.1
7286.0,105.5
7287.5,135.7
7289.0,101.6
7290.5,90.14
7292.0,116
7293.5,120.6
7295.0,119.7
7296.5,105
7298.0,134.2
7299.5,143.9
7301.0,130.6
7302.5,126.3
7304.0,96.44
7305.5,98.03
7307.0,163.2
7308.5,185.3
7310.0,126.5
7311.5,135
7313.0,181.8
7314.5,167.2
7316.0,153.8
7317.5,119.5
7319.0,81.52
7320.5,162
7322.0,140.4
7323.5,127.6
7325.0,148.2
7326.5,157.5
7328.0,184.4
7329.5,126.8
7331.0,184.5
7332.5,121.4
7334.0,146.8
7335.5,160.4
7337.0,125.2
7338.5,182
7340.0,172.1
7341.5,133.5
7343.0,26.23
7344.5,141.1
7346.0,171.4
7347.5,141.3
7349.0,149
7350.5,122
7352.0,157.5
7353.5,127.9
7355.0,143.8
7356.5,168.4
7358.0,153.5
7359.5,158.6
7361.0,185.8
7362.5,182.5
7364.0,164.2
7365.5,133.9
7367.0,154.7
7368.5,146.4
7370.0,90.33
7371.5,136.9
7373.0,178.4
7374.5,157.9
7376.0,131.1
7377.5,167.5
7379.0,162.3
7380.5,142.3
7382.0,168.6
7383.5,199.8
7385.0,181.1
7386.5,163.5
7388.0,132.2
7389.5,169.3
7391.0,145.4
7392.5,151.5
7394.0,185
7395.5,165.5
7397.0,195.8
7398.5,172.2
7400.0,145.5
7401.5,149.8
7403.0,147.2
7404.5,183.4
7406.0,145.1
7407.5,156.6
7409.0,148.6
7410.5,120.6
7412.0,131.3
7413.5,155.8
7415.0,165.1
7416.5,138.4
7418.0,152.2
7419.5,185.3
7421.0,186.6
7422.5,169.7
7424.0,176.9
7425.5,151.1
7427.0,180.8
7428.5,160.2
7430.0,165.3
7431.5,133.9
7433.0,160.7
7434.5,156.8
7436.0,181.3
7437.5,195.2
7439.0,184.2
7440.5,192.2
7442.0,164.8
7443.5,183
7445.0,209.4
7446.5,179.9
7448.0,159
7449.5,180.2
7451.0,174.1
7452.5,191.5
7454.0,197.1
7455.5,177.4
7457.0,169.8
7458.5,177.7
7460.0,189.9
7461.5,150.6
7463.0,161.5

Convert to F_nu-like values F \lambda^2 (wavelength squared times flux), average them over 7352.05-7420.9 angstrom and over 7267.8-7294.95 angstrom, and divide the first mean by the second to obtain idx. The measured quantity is 1.5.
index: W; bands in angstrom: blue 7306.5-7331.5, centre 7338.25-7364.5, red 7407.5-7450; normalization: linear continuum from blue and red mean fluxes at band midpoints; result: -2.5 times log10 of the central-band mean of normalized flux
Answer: 0.04 mag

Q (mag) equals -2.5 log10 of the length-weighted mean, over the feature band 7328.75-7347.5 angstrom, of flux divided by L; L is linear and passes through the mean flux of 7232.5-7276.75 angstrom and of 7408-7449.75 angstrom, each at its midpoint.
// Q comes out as 0.10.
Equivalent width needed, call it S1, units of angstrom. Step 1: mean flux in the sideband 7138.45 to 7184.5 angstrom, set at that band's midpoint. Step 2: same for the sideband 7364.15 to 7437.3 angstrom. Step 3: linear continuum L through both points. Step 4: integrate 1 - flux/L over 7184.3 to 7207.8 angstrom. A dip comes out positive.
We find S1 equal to 0.7 angstrom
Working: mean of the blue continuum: 148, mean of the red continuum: 158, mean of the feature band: 145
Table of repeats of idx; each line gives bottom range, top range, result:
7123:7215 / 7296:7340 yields 1.02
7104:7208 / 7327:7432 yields 1.11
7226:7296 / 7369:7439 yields 1.24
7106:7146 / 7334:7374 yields 1.04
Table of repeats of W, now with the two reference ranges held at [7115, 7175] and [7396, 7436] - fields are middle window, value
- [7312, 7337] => 0.06 mag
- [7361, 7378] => 0.05 mag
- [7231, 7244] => -0.05 mag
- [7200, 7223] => 0.00 mag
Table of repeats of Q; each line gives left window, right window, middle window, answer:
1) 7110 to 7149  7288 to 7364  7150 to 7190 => 0.03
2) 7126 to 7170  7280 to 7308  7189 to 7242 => -0.14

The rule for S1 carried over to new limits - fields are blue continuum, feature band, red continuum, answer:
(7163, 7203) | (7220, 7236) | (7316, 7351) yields -1.6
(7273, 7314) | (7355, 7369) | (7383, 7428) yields -1.5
